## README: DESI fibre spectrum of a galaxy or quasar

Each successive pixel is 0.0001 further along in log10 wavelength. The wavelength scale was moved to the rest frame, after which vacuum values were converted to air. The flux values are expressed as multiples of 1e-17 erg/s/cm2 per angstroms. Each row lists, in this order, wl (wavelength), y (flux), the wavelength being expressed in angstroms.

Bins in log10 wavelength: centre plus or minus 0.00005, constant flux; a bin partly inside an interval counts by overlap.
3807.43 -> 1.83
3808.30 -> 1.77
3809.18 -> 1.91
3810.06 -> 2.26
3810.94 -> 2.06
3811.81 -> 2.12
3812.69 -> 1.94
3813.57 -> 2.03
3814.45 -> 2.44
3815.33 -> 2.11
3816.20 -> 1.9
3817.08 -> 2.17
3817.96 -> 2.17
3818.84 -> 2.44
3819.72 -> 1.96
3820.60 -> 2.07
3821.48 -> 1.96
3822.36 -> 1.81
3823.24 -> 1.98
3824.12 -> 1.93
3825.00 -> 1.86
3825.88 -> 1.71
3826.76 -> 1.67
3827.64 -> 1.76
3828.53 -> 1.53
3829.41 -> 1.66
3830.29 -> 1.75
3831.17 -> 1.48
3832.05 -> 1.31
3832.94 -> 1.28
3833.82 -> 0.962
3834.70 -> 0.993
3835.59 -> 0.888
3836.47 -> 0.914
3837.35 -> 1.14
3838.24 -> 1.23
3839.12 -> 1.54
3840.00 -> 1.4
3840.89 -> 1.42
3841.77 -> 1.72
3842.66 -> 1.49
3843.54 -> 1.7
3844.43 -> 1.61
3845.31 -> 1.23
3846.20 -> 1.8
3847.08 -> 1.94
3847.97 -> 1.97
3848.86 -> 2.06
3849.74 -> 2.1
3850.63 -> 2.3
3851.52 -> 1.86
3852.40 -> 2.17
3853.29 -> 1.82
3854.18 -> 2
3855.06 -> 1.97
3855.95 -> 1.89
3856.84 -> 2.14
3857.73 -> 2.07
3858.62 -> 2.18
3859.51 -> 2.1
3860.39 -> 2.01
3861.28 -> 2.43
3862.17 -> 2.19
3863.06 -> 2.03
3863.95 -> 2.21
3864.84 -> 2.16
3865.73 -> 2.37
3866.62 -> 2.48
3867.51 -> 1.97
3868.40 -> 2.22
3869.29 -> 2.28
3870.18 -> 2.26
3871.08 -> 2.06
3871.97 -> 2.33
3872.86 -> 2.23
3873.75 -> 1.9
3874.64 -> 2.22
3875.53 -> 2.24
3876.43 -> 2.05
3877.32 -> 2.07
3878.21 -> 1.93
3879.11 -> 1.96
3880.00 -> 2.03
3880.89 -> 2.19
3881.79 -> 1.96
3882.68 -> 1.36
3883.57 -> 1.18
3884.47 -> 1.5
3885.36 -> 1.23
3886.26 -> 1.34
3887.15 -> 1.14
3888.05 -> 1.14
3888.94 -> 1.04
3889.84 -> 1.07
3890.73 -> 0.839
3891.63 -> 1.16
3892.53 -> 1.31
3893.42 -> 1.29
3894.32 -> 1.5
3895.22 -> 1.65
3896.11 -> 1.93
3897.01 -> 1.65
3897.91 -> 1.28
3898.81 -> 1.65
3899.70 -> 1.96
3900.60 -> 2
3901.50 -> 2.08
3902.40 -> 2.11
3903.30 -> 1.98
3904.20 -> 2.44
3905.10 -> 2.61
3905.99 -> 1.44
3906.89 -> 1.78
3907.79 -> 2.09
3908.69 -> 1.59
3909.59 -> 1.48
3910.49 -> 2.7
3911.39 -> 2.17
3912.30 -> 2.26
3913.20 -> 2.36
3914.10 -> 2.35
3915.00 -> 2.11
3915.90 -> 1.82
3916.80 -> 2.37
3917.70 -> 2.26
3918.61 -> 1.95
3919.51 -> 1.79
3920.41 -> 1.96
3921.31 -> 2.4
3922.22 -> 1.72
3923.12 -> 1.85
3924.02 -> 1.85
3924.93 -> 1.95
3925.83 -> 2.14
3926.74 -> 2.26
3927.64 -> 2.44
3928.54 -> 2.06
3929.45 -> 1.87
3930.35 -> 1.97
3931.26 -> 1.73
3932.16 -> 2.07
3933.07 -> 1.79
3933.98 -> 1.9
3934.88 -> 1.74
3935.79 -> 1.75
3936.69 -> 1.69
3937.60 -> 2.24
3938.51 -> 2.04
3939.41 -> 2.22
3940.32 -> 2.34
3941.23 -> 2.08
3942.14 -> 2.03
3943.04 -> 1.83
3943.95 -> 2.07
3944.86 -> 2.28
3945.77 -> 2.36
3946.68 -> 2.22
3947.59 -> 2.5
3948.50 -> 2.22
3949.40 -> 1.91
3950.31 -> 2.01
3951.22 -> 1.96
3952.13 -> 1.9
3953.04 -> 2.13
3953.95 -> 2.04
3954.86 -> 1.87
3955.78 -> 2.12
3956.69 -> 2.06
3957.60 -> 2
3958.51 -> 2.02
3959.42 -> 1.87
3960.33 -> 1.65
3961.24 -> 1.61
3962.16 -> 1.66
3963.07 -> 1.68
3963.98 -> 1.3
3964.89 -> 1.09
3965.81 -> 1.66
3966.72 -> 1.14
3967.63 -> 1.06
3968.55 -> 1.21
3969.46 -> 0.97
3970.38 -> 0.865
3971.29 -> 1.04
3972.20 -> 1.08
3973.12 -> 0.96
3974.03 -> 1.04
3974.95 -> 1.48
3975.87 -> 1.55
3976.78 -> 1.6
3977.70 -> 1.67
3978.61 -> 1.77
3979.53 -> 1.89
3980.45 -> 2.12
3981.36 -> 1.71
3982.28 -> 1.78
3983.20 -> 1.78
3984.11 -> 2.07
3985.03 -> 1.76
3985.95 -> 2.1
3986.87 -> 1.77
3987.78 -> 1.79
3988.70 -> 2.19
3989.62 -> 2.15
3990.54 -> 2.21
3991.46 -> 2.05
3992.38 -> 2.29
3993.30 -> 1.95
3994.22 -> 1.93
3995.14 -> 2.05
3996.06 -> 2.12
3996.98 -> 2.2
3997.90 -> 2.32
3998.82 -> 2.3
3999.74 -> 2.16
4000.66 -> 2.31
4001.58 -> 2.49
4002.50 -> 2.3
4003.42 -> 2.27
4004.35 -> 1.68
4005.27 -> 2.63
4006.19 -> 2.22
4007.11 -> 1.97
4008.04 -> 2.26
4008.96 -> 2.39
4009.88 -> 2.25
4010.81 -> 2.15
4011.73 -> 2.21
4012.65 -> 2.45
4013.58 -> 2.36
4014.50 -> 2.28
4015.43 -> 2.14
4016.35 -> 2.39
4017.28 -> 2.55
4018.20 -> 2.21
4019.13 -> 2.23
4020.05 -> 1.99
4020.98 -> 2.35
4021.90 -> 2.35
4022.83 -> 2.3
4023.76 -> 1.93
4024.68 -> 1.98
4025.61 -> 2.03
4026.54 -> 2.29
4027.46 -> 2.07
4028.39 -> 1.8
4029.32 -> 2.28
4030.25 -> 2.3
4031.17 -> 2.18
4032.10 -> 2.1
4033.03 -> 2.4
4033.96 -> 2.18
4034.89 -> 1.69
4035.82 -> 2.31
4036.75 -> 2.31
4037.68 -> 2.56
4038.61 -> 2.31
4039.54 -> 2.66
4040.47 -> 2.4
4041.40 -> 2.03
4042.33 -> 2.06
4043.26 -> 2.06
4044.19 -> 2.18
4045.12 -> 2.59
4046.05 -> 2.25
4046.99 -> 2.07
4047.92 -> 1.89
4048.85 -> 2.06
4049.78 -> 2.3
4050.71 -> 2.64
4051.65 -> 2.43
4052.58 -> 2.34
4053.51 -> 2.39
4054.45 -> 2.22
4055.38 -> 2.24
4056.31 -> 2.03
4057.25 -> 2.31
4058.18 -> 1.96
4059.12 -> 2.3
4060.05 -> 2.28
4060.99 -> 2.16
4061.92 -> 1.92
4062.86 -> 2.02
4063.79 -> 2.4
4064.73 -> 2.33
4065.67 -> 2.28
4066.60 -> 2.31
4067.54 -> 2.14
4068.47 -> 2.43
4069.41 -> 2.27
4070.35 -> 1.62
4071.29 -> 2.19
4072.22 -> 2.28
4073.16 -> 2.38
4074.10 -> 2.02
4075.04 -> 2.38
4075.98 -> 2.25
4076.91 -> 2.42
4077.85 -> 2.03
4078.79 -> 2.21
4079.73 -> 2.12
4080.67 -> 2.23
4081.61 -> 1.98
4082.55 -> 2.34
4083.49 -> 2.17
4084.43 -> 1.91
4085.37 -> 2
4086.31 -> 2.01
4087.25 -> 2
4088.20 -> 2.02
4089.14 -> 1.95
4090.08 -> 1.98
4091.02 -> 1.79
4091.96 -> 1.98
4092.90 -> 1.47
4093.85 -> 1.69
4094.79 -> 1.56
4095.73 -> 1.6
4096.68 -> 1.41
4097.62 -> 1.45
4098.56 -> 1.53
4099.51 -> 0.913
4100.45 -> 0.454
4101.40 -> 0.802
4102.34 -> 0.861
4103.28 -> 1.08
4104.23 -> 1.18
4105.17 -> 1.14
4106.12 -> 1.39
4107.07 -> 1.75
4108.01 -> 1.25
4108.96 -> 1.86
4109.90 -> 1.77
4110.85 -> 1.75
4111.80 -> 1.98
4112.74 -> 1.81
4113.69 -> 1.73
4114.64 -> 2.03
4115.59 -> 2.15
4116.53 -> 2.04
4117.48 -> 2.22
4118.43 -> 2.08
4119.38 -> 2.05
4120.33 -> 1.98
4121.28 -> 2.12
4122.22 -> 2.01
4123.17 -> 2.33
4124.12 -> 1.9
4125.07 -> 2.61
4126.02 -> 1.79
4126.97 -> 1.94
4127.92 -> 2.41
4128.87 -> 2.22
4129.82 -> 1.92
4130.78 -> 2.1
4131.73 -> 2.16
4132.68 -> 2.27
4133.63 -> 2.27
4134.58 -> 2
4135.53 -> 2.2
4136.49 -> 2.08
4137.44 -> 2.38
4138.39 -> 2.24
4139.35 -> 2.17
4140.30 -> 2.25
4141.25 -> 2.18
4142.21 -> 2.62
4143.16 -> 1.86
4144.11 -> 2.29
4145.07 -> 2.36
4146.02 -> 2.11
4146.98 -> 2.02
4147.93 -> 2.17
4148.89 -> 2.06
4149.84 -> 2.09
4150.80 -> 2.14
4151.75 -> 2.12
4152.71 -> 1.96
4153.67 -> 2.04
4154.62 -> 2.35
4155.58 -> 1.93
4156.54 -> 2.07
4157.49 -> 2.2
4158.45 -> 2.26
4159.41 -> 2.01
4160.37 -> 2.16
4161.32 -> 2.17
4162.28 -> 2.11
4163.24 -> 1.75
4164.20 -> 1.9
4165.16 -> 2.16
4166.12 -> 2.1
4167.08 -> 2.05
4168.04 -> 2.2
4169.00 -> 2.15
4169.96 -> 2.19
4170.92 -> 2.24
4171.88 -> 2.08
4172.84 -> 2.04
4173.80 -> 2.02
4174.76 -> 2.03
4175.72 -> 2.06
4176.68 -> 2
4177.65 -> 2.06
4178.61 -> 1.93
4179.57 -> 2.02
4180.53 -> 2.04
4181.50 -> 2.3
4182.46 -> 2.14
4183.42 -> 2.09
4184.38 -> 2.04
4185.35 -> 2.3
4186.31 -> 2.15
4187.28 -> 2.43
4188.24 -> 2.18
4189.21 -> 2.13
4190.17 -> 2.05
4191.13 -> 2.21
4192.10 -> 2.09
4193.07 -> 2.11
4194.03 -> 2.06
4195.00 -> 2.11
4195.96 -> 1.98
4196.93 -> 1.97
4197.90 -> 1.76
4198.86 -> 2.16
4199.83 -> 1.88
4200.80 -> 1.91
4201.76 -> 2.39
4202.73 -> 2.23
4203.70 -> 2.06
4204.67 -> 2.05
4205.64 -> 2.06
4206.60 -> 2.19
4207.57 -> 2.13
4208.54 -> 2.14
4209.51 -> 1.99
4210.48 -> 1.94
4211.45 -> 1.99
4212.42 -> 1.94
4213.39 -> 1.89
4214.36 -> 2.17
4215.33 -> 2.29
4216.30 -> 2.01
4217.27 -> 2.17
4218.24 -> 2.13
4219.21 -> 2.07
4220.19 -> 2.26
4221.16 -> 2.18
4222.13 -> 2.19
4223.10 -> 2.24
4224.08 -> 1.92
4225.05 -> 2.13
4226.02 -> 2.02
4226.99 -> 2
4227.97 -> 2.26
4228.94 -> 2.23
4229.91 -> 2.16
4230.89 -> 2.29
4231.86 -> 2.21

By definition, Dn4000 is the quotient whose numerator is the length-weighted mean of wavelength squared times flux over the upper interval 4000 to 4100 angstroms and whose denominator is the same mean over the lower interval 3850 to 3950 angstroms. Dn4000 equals 1.18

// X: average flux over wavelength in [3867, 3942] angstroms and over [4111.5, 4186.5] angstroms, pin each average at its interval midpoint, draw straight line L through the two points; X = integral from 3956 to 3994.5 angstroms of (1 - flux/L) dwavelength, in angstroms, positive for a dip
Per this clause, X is 5.9 angstroms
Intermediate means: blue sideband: 1.89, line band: 1.66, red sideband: 2.11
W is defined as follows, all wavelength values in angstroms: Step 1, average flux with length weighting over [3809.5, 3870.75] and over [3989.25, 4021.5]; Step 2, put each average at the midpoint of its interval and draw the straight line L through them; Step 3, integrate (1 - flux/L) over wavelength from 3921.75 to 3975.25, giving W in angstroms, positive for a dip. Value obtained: 7.4 angstroms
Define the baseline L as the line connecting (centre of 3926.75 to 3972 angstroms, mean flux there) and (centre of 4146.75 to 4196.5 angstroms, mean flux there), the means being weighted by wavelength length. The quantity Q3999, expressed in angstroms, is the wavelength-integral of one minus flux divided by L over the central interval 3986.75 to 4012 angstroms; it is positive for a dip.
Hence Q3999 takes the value -3.6 angstroms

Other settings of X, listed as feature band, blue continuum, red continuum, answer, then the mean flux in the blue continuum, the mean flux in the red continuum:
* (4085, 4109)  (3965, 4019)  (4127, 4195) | 6.47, 1.92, 2.13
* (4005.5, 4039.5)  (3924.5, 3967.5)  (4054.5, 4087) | -2.31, 1.94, 2.17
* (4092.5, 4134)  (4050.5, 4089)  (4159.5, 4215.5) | 7.67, 2.19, 2.08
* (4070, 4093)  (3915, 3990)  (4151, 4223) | -1.18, 1.84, 2.09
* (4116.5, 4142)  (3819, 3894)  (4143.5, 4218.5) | -1.38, 1.76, 2.1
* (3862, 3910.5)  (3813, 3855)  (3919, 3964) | 0.79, 1.73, 1.99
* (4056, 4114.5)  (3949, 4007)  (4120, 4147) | 5.31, 1.82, 2.17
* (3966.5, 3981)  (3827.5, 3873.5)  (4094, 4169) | 4.06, 1.82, 1.93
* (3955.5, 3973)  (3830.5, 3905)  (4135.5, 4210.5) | 3.86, 1.77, 2.11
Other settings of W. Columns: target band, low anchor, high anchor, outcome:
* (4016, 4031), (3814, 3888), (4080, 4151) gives -2.46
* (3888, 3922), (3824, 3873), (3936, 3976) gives -1.11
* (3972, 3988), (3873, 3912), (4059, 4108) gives 1.09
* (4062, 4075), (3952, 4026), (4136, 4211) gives -1.30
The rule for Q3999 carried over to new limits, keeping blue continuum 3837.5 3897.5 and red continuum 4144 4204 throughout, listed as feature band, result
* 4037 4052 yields -2.3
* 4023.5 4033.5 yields -0.8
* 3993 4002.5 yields -1.3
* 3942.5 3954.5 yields -1.4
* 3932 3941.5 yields -0.5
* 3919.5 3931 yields -1.0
